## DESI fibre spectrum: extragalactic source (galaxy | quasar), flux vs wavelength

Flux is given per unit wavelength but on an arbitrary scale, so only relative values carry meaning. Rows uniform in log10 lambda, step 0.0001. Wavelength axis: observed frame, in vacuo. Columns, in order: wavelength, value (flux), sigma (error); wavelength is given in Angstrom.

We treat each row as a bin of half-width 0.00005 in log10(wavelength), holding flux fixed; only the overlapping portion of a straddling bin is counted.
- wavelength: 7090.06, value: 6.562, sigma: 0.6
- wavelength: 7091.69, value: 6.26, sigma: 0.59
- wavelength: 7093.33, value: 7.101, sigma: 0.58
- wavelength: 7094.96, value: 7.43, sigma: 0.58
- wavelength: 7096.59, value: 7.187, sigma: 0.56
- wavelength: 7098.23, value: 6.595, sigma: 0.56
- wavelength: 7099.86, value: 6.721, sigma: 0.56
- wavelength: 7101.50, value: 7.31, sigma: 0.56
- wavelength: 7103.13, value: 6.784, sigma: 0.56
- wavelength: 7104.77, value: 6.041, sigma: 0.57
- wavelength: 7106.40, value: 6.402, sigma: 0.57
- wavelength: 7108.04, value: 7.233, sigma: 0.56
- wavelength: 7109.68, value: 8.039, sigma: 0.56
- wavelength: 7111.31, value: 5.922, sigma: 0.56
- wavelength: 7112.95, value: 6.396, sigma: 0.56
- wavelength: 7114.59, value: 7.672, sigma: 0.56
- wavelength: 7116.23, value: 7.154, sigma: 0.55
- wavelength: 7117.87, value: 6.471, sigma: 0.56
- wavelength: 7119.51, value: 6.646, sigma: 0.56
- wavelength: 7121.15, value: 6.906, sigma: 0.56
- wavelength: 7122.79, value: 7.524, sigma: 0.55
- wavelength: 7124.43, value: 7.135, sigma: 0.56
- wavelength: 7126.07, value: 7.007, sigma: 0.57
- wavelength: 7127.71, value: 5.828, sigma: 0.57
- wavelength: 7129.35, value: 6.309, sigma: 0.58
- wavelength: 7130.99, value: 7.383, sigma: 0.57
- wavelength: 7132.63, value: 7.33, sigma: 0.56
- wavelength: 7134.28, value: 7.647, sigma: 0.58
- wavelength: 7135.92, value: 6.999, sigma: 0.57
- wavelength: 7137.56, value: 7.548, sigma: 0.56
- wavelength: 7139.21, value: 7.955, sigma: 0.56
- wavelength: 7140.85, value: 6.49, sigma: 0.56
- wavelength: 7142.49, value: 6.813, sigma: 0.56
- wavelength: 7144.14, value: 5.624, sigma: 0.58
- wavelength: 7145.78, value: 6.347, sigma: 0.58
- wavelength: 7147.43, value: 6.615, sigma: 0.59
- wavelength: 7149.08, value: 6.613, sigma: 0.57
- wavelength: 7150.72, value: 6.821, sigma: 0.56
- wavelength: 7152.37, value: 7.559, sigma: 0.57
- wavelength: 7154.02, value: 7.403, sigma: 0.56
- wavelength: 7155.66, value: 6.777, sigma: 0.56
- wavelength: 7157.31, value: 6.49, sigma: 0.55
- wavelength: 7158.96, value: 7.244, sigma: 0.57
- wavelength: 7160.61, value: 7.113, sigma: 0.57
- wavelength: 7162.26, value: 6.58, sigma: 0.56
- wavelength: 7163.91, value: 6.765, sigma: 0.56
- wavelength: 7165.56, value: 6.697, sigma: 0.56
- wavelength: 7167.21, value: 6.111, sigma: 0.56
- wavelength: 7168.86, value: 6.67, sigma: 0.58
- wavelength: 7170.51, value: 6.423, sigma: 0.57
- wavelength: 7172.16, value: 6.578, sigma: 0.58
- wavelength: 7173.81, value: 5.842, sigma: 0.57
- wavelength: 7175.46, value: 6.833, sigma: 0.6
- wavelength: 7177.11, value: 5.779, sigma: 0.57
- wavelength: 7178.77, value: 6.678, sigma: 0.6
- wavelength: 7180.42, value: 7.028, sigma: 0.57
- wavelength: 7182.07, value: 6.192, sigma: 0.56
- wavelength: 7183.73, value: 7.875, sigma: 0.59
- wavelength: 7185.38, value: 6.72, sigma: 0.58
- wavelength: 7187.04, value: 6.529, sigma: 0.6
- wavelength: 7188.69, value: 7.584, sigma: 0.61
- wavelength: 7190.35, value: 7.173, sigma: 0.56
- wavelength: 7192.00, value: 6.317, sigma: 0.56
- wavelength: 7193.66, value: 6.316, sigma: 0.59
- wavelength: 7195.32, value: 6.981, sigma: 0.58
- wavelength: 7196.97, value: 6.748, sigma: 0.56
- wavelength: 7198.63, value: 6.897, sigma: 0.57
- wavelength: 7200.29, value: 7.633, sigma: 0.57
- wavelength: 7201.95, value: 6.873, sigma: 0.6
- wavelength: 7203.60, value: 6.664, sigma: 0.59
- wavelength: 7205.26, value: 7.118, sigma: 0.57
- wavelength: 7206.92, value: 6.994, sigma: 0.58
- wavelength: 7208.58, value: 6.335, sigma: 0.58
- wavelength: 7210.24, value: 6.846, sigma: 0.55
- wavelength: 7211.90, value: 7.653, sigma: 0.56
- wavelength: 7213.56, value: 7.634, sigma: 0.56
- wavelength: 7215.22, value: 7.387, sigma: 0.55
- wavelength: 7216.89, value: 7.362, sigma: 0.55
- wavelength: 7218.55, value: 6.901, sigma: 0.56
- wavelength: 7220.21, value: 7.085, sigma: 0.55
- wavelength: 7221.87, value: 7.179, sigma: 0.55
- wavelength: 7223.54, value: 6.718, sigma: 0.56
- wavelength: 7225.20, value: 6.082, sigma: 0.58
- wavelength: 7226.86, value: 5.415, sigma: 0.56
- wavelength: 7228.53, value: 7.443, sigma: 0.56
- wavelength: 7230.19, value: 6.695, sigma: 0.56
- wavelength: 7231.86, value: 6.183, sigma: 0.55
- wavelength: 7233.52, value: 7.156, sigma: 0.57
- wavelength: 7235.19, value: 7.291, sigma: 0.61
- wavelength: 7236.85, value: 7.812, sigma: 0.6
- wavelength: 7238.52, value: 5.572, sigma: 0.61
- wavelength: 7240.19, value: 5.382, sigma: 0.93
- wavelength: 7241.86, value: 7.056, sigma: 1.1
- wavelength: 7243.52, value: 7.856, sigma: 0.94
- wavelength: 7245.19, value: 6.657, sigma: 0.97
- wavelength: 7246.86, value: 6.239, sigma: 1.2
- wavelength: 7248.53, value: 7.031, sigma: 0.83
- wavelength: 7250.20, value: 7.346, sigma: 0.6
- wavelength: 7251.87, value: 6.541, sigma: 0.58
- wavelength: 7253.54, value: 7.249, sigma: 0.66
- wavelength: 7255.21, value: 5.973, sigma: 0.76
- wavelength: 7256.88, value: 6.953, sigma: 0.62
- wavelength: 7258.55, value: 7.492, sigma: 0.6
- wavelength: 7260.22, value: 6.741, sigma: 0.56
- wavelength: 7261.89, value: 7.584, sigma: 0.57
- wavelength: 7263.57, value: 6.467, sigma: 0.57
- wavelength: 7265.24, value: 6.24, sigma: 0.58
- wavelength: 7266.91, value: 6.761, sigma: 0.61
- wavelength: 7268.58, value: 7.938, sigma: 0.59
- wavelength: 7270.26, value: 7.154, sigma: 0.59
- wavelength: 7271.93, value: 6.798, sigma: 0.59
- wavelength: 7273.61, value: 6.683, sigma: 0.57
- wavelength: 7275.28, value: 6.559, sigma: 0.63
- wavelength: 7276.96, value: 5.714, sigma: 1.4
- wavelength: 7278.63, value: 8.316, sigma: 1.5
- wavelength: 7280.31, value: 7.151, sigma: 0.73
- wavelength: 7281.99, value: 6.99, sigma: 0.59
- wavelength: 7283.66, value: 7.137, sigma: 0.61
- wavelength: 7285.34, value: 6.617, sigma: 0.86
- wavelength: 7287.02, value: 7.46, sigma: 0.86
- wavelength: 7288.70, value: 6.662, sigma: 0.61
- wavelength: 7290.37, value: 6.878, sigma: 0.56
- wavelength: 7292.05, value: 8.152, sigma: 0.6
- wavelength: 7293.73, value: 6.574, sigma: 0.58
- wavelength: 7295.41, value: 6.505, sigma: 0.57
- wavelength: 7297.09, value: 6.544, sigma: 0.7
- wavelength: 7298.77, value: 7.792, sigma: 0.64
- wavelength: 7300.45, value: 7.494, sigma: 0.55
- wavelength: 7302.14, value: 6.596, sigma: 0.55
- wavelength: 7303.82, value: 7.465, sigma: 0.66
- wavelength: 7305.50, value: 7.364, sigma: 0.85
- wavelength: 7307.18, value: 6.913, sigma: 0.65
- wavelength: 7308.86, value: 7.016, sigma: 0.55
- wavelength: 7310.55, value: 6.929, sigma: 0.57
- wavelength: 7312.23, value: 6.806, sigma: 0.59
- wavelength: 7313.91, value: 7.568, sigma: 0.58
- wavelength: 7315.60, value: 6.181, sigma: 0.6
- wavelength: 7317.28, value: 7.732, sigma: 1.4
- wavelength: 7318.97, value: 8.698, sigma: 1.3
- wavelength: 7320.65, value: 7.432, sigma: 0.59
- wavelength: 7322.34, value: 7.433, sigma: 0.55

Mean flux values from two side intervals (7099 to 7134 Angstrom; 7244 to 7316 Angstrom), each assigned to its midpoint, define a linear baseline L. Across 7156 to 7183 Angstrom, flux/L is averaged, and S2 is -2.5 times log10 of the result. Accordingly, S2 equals 0.054 mag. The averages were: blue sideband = 6.88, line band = 6.57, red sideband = 6.97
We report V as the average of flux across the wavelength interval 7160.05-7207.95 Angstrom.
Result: 6.75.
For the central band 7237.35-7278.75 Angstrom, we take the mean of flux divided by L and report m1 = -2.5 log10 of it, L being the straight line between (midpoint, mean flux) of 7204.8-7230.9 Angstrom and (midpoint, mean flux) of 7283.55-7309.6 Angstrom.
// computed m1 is 0.03 mag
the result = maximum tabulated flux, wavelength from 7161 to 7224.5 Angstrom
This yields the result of 7.875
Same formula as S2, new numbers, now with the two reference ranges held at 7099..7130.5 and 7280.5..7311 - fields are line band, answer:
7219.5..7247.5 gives 0.05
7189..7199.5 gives 0.02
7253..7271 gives 0.01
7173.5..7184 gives 0.05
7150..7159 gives -0.02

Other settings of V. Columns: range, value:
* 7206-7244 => 6.86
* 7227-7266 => 6.8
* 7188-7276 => 6.88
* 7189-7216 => 6.98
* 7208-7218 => 7.21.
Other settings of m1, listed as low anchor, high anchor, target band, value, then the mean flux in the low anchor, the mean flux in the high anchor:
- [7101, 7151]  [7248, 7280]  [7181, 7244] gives 0.004 mag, 6.87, 6.93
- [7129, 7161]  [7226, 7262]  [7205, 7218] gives -0.049 mag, 6.96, 6.79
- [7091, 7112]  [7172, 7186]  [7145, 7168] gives -0.017 mag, 6.86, 6.62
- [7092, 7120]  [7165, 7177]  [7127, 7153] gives -0.038 mag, 6.88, 6.41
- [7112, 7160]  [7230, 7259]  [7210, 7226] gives -0.042 mag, 6.92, 6.8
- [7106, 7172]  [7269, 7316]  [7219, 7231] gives 0.045 mag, 6.87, 7.02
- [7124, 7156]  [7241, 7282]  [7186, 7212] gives 0.005 mag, 6.91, 6.94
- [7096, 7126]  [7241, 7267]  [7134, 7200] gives 0.017 mag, 6.9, 6.89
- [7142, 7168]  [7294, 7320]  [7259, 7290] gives 0.018 mag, 6.72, 7.16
